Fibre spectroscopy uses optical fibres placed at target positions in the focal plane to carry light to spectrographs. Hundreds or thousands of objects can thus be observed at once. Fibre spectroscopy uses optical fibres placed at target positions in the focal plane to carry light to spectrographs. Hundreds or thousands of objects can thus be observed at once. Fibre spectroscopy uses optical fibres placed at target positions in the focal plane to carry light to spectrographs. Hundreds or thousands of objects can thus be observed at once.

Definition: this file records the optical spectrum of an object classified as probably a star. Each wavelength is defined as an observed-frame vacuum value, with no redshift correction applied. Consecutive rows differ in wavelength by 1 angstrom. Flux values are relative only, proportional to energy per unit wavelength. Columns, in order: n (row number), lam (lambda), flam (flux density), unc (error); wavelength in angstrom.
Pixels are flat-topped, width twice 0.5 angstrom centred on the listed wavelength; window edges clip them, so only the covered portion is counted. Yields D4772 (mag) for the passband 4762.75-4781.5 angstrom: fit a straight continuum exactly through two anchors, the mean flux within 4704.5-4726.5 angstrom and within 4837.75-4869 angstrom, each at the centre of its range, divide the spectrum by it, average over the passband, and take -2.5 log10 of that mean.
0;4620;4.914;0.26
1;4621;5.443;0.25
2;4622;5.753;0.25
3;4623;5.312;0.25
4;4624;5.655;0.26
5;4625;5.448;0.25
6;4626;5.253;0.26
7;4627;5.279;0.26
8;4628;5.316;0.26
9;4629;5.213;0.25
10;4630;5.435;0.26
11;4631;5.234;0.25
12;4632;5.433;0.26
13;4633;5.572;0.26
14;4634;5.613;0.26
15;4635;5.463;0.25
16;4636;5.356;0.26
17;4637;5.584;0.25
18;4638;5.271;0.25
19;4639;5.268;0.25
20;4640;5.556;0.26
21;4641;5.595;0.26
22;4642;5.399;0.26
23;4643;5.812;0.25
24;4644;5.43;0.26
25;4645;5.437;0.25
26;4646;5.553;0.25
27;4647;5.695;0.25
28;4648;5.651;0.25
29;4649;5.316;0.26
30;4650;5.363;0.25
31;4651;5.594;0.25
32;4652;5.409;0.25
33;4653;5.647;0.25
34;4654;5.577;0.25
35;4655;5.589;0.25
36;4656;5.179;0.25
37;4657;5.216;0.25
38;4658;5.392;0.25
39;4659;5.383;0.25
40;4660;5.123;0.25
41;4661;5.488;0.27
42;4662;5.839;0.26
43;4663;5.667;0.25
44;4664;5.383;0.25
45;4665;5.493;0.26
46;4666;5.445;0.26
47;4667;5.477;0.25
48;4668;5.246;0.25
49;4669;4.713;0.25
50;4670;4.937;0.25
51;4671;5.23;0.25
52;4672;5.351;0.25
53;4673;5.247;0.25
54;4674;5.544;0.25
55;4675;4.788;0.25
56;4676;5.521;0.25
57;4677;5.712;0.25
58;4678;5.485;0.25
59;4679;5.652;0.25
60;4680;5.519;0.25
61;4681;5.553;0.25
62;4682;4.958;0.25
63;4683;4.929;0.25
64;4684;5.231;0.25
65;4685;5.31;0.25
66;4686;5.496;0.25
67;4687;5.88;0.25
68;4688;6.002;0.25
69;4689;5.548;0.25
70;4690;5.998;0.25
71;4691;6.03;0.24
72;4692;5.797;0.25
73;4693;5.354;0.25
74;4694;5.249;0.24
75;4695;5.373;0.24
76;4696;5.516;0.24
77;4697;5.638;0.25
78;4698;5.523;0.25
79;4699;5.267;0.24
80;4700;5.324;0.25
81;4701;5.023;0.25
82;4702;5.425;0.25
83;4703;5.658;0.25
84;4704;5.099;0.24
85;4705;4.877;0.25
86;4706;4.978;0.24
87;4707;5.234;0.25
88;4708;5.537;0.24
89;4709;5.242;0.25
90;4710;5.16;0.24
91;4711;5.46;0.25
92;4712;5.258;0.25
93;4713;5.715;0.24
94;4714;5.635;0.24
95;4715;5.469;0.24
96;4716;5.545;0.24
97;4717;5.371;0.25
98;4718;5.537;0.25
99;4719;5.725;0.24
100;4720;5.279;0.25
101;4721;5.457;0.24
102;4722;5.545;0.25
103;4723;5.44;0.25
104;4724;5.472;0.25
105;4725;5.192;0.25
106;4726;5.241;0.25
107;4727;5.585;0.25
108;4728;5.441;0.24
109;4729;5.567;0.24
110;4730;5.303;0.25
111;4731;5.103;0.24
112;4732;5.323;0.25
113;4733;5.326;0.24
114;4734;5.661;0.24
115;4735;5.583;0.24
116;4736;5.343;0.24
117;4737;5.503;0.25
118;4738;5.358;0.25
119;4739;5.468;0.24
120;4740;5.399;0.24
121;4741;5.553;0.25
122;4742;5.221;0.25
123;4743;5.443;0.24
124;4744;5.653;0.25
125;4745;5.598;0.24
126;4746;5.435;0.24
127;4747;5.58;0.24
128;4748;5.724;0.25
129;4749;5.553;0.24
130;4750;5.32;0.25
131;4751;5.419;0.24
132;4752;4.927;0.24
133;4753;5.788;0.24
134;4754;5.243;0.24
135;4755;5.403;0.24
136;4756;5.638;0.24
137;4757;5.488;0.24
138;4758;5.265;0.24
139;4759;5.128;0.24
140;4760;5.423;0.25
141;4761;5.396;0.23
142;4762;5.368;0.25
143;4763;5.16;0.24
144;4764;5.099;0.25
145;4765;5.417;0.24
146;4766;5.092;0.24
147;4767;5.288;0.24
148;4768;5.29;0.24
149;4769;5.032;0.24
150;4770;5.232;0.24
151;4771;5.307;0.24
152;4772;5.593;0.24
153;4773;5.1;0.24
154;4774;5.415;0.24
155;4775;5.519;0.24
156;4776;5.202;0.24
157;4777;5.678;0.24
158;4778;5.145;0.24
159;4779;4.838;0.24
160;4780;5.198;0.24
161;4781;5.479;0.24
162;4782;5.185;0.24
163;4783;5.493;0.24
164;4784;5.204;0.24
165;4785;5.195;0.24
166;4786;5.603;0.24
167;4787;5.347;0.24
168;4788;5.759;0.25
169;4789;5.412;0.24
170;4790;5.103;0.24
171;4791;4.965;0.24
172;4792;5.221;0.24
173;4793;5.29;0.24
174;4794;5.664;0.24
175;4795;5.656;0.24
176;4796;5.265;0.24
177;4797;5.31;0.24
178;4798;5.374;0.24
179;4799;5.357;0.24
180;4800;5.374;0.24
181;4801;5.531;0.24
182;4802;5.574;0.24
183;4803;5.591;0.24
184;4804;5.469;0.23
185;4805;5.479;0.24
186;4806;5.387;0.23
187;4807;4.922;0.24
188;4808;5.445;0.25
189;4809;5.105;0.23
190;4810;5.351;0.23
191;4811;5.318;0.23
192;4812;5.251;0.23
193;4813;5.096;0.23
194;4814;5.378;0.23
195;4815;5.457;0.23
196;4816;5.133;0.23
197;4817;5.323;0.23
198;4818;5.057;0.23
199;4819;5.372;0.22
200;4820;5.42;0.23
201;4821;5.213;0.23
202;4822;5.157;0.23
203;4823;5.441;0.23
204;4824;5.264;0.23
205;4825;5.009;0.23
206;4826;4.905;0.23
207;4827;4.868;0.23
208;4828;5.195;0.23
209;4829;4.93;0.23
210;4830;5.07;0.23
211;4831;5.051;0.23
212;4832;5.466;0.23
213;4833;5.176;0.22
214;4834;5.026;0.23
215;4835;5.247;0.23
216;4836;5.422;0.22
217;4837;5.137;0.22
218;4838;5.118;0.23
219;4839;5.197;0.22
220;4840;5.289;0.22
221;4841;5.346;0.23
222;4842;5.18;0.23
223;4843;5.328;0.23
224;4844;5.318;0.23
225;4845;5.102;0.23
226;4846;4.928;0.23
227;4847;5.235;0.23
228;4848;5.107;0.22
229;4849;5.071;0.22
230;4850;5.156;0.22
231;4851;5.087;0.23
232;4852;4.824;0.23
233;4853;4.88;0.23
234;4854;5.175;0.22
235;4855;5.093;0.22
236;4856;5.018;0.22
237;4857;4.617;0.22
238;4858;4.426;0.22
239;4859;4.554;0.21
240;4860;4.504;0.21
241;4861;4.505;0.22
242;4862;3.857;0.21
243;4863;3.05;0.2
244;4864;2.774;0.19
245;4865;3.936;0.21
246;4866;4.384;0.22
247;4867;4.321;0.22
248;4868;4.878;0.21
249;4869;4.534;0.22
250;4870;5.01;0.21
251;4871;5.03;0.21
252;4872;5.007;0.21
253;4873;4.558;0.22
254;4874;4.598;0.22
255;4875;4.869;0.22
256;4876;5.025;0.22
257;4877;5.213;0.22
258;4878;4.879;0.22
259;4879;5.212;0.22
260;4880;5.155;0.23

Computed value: -0.03 mag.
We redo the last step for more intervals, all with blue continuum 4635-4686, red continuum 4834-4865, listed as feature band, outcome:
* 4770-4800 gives -0.06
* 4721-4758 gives -0.06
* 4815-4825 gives -0.07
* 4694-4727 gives -0.03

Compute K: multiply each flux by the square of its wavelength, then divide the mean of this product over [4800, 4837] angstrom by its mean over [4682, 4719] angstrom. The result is 1.02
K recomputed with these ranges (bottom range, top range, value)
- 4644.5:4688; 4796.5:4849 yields 1.04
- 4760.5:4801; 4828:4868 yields 0.94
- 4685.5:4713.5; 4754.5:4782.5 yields 1.00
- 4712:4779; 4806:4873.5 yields 0.96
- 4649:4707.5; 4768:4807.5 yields 1.04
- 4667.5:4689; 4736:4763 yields 1.05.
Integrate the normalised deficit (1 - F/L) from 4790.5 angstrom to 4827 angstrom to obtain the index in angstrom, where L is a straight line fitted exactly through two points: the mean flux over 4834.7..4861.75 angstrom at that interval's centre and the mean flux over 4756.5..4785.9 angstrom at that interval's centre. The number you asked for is -1.0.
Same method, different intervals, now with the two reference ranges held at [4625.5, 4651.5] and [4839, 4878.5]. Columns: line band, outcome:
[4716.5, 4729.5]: -0.66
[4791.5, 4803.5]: -1.16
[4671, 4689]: -0.34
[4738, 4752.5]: -0.93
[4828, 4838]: -0.66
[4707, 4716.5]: -0.39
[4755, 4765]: -0.52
